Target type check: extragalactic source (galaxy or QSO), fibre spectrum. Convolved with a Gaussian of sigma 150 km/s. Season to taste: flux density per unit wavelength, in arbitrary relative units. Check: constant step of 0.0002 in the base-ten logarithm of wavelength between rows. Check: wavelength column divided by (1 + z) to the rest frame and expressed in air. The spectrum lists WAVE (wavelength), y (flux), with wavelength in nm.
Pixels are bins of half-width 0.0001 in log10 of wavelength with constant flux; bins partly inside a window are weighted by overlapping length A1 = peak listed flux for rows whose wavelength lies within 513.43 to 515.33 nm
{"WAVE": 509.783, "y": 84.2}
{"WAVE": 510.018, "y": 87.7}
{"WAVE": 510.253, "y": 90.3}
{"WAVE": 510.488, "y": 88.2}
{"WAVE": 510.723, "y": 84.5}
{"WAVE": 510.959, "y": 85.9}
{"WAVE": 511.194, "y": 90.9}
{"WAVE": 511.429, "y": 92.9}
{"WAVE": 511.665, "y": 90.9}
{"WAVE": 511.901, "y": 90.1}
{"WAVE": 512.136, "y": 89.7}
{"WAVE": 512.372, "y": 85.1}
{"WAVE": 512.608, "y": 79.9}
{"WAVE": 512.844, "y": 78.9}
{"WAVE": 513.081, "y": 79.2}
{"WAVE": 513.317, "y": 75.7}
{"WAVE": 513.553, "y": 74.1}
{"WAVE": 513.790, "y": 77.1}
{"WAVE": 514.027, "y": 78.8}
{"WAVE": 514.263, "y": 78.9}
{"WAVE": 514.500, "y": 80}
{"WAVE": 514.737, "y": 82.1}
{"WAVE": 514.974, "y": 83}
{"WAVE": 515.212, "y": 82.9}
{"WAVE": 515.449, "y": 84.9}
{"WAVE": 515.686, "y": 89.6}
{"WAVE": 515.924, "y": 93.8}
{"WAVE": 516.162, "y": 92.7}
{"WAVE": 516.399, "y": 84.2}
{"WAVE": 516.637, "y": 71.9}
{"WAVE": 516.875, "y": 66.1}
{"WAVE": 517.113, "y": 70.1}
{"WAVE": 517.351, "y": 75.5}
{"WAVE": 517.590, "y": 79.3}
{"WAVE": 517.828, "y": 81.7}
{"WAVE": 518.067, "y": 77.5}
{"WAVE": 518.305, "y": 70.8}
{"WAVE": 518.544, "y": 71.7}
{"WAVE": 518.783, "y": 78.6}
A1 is 83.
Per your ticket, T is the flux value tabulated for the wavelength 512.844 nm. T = 78.9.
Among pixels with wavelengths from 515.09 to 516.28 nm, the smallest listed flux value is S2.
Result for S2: 82.9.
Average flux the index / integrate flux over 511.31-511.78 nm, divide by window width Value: 91.9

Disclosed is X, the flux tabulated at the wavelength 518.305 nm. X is 70.8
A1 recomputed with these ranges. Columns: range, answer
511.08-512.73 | 92.9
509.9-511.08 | 90.3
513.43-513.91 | 77.1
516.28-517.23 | 84.2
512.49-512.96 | 79.9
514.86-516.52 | 93.8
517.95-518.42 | 77.5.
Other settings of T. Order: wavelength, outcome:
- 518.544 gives 71.7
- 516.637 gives 71.9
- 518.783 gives 78.6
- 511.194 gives 90.9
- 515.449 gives 84.9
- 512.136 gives 89.7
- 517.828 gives 81.7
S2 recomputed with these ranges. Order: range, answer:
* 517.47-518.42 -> 70.8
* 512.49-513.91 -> 74.1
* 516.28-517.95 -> 66.1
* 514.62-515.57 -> 82.1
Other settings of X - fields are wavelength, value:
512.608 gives 79.9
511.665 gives 90.9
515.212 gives 82.9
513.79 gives 77.1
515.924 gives 93.8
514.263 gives 78.9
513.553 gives 74.1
